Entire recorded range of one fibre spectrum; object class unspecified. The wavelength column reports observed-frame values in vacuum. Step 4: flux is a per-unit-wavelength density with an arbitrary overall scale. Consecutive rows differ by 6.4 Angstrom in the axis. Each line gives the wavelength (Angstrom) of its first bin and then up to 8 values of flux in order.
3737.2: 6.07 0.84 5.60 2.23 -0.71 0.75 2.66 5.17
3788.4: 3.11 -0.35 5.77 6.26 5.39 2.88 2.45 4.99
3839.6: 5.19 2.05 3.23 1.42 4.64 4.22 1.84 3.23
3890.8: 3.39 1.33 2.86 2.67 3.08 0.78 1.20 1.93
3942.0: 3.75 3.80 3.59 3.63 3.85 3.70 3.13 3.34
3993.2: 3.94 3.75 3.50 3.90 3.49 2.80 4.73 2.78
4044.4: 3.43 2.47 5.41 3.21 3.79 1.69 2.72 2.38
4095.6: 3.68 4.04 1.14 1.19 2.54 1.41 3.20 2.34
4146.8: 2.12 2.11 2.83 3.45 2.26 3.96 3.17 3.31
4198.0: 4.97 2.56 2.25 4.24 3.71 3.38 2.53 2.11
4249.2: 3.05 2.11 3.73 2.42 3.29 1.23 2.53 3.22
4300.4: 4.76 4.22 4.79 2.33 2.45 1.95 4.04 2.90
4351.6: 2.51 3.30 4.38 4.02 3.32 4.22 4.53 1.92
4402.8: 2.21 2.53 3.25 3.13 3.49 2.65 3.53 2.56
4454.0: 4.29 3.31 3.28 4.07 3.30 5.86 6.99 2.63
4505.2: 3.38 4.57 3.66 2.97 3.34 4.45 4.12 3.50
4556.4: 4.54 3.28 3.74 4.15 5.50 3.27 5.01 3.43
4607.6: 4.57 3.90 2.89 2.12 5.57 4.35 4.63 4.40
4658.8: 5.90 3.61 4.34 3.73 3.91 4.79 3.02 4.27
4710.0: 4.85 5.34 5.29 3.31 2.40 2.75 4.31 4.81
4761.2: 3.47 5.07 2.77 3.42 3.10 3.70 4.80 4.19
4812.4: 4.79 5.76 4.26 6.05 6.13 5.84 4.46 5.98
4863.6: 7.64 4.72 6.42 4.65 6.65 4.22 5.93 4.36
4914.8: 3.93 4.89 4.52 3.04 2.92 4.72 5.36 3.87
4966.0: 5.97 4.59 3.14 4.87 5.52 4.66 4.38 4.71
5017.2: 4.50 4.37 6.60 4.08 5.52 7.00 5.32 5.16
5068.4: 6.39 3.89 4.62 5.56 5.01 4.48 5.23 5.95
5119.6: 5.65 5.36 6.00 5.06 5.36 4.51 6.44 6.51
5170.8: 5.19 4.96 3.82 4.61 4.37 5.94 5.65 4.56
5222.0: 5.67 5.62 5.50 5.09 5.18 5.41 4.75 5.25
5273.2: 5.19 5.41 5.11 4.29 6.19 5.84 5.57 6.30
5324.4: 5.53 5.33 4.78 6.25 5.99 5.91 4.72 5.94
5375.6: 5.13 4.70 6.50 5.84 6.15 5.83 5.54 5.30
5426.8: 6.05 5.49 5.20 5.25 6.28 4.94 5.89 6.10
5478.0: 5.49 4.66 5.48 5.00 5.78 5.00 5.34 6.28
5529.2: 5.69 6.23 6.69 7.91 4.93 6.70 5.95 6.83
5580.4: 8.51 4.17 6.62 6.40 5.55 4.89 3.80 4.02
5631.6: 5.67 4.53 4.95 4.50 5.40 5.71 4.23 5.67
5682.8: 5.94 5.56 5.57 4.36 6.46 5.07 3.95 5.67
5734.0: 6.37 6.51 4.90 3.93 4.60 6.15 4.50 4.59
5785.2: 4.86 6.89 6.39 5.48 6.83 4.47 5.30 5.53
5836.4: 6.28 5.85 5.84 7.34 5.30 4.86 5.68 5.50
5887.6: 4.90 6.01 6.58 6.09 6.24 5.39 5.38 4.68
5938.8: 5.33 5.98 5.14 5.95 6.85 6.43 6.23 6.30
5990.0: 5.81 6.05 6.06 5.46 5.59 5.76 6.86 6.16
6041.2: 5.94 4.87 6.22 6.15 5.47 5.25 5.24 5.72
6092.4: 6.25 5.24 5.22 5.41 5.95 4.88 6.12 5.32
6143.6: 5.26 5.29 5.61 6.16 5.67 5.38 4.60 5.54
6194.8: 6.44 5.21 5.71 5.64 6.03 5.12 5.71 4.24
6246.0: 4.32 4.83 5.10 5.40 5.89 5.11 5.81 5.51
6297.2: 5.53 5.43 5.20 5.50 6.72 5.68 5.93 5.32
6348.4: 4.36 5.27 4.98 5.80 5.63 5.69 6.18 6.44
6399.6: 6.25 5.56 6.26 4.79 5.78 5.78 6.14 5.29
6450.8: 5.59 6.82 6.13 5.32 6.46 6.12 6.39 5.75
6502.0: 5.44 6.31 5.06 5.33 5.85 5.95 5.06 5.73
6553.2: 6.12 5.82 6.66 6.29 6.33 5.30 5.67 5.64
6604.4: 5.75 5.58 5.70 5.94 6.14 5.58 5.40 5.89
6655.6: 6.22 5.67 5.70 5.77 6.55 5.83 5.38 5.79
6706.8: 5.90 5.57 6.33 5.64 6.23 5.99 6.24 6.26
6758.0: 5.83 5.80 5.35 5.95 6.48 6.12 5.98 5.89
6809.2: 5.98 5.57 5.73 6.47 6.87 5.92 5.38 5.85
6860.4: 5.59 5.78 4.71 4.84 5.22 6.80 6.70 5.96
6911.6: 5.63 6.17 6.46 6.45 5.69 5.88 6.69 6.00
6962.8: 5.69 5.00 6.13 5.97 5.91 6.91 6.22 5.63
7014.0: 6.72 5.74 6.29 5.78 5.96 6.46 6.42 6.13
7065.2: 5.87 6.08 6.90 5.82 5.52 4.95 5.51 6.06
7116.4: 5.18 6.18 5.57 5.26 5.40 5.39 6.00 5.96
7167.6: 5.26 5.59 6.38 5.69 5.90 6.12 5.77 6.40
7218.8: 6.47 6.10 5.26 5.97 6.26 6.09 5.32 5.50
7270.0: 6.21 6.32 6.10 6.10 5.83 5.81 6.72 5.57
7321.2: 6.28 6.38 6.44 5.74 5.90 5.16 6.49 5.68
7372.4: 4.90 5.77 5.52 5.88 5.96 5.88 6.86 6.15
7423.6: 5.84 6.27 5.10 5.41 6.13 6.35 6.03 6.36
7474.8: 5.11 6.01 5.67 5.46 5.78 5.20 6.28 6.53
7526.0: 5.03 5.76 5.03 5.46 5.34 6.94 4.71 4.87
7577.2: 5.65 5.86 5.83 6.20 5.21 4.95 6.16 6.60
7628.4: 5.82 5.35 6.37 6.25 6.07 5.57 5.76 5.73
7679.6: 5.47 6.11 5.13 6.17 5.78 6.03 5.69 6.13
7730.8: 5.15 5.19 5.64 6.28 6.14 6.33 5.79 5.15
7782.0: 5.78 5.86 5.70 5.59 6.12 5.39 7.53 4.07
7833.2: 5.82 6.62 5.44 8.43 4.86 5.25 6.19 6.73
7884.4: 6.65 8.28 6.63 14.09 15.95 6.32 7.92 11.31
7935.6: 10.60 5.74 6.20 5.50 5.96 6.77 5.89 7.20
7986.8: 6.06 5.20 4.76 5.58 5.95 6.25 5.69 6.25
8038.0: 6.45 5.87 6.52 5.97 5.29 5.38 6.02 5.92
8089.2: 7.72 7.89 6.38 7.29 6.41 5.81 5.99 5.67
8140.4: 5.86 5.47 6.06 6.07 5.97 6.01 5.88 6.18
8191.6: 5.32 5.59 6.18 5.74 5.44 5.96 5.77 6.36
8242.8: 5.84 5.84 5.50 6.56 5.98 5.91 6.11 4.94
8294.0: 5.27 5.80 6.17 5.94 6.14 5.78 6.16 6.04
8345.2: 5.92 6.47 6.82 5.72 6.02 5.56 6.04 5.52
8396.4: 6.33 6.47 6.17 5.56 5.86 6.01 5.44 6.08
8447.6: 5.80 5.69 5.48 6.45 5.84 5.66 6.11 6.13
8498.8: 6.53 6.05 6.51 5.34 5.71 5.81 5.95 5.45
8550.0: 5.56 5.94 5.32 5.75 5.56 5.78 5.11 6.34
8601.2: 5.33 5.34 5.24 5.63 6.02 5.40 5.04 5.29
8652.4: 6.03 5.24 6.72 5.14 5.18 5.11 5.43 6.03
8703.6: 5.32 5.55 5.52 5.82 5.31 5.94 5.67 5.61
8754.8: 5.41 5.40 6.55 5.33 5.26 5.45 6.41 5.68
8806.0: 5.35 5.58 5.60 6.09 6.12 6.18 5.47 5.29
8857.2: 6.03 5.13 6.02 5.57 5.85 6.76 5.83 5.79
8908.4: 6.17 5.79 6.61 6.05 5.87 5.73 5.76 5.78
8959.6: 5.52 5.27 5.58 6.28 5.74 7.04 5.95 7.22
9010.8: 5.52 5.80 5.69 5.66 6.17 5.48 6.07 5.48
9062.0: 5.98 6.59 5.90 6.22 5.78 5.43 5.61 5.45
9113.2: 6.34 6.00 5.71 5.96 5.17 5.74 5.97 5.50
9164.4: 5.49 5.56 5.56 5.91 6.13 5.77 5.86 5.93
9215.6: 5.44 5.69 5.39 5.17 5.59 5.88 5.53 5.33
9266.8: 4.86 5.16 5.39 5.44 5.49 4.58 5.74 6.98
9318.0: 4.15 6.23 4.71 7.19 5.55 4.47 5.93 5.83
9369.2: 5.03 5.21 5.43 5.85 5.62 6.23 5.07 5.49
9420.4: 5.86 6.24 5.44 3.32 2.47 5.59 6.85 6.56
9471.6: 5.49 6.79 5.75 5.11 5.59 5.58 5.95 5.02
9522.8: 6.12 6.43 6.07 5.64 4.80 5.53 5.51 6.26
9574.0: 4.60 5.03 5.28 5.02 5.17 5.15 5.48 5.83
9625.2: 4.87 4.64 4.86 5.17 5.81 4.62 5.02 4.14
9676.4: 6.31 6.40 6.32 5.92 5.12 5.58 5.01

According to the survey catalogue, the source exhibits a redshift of 0.204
